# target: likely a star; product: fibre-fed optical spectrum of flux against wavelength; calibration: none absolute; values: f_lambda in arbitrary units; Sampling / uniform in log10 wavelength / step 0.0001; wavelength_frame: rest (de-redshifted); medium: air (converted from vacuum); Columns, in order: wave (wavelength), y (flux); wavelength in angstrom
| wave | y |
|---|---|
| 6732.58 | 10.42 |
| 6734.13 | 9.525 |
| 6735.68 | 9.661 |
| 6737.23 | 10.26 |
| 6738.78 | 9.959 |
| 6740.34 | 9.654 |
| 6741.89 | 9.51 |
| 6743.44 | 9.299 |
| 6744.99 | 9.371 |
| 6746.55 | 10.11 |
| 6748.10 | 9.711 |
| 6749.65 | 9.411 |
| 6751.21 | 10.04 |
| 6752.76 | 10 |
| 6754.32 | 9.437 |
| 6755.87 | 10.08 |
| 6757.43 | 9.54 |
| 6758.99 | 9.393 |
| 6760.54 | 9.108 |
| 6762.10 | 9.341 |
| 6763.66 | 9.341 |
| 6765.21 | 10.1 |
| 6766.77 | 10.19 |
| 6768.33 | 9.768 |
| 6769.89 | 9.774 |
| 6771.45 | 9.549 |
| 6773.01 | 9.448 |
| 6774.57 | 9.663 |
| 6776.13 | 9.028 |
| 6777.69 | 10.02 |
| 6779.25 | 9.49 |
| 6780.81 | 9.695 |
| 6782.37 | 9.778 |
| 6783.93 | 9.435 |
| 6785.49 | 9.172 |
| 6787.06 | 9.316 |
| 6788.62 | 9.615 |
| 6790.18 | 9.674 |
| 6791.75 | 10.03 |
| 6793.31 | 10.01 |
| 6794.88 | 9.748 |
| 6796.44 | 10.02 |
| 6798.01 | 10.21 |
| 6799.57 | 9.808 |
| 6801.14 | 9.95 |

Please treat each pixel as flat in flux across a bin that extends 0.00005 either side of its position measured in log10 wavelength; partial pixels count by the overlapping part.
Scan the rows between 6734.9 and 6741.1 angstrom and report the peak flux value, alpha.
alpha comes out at 10.26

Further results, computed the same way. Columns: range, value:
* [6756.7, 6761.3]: 9.54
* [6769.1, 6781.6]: 10.02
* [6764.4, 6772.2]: 10.19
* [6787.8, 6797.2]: 10.03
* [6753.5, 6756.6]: 10.08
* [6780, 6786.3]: 9.778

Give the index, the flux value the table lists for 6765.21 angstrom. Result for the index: 10.1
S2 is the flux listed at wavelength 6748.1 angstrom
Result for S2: 9.711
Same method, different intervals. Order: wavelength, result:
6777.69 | 10.02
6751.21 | 10.04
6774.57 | 9.663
